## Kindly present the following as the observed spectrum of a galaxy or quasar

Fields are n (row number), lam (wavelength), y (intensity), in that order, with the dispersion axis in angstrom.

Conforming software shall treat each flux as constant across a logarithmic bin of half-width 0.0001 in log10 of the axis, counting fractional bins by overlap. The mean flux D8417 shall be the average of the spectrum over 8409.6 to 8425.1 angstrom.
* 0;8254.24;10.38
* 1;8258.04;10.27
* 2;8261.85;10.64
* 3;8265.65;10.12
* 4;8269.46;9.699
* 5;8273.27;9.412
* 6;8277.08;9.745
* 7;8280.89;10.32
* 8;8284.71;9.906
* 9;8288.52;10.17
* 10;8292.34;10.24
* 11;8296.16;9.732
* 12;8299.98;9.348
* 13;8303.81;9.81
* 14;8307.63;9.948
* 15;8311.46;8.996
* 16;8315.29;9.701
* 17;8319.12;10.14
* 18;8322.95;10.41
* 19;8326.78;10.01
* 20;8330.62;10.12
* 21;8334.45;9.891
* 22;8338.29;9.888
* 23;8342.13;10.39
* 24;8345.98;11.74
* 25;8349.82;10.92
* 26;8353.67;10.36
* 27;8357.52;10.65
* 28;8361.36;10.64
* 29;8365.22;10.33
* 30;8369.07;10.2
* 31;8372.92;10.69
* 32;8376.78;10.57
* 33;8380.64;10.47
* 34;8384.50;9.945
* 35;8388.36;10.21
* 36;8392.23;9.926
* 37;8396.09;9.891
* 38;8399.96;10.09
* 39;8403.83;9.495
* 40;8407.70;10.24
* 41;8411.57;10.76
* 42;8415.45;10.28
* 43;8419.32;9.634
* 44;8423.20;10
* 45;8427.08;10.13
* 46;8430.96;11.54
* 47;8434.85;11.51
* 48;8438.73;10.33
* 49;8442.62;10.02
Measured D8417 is 10.2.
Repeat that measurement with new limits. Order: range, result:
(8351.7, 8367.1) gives 10.5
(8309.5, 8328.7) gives 9.85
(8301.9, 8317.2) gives 9.61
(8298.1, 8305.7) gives 9.57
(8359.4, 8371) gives 10.4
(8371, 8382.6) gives 10.6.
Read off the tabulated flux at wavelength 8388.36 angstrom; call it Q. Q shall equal 10.21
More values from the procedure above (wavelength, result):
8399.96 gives 10.09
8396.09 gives 9.891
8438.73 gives 10.33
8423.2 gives 10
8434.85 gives 11.51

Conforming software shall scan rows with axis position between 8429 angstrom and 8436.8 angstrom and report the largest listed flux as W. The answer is 11.54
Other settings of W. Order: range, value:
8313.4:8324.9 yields 10.41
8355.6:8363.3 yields 10.65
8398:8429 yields 10.76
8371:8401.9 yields 10.69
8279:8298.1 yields 10.32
